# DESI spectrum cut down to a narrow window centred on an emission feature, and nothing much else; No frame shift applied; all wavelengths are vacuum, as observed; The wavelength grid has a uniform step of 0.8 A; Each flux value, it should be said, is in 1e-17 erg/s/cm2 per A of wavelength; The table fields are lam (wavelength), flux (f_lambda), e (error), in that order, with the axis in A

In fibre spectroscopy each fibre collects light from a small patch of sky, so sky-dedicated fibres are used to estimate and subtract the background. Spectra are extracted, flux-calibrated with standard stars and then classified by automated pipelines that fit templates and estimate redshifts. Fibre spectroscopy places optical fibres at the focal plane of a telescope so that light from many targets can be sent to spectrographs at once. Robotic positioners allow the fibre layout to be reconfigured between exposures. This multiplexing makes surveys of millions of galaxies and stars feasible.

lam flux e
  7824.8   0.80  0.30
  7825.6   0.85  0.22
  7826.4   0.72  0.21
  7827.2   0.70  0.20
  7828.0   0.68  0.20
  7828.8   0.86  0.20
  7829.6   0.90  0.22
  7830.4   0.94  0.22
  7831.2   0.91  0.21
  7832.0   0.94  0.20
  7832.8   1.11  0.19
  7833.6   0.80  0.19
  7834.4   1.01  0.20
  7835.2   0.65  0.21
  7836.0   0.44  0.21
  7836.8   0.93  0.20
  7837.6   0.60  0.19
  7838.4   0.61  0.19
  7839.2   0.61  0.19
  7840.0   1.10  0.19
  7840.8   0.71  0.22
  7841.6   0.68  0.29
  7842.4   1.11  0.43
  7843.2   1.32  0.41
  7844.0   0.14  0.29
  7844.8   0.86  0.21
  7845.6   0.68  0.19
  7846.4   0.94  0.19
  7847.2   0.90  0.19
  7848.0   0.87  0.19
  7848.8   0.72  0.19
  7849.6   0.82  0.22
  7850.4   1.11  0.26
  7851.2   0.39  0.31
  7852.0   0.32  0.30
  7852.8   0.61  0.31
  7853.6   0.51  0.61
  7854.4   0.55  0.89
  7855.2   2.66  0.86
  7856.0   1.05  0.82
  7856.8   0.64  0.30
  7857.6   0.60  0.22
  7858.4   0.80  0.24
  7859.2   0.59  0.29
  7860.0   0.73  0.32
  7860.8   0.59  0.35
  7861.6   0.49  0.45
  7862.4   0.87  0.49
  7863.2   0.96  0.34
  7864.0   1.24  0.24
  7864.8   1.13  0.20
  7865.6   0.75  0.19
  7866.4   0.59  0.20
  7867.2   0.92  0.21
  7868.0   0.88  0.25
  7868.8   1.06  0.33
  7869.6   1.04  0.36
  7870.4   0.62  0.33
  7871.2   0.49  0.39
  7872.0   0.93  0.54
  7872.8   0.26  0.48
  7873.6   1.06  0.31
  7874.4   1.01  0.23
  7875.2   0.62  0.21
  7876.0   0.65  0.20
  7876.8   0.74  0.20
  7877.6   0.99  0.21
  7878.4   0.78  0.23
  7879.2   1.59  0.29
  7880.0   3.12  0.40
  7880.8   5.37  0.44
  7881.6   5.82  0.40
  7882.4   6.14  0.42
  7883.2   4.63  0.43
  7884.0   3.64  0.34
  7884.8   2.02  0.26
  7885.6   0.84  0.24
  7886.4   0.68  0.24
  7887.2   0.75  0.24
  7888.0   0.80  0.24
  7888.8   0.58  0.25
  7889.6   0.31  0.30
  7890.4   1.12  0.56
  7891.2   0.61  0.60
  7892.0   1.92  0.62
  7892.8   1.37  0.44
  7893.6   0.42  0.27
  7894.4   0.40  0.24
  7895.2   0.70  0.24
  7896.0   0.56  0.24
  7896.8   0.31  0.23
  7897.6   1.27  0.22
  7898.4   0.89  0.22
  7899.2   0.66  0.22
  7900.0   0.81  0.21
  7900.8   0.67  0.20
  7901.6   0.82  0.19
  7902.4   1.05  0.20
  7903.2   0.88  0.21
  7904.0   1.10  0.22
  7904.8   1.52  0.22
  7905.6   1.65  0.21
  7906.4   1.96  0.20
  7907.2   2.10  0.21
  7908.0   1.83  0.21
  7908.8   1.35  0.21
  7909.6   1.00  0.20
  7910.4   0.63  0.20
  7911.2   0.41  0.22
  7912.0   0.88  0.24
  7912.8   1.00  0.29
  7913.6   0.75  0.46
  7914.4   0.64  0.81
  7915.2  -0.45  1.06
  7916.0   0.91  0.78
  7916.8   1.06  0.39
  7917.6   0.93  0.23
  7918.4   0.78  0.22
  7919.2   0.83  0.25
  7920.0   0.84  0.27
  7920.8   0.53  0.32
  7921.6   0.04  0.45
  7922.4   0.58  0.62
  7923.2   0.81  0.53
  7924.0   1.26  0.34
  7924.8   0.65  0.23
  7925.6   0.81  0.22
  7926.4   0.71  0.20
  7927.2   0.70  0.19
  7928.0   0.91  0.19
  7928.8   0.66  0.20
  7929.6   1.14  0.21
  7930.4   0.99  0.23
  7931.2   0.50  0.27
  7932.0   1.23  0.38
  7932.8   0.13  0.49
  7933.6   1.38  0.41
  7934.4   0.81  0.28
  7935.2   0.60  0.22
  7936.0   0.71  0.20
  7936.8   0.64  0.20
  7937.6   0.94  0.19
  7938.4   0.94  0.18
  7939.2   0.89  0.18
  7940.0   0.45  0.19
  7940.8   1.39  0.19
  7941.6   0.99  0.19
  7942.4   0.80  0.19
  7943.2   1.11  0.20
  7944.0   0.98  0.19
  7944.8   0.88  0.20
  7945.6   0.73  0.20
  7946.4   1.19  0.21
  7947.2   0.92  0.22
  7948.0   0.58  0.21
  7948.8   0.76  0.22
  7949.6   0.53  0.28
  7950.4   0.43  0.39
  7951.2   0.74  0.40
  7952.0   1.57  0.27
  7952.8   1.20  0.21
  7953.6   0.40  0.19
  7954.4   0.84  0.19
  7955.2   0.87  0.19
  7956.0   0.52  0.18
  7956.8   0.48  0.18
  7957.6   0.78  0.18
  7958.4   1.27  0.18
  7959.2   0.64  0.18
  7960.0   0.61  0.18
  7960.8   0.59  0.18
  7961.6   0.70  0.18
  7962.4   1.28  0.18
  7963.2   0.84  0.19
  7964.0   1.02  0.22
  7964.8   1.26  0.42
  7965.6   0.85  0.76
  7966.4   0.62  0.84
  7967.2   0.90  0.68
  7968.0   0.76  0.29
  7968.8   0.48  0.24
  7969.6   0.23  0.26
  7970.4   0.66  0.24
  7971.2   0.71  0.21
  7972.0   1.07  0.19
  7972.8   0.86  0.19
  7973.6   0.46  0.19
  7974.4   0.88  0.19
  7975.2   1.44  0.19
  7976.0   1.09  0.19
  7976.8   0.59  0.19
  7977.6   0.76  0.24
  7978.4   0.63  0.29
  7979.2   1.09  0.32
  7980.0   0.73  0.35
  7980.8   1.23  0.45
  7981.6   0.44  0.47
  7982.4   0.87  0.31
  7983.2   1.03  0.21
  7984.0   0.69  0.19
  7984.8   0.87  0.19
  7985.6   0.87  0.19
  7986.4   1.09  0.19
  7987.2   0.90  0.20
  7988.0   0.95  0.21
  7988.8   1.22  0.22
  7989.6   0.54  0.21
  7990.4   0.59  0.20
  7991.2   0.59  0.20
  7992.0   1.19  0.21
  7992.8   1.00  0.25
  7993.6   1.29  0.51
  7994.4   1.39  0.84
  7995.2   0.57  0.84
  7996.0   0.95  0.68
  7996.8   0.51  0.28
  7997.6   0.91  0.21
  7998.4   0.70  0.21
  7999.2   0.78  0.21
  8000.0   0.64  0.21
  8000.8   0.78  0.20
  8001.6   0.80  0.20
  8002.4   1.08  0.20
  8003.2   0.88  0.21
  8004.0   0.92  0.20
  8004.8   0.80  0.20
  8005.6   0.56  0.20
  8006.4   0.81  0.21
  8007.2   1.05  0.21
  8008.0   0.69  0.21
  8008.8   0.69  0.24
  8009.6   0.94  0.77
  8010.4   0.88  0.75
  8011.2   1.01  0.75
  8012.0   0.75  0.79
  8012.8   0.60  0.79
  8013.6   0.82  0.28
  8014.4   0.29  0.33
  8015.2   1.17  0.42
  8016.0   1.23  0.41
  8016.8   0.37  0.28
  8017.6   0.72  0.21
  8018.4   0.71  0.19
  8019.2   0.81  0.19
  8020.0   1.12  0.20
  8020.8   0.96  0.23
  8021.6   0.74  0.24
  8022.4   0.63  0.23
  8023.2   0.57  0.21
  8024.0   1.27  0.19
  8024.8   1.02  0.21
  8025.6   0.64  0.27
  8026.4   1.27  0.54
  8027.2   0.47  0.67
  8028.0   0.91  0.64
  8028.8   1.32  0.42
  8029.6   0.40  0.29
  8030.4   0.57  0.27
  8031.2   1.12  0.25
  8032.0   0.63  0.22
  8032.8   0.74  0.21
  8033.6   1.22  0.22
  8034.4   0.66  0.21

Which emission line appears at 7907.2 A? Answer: [N II] 6583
